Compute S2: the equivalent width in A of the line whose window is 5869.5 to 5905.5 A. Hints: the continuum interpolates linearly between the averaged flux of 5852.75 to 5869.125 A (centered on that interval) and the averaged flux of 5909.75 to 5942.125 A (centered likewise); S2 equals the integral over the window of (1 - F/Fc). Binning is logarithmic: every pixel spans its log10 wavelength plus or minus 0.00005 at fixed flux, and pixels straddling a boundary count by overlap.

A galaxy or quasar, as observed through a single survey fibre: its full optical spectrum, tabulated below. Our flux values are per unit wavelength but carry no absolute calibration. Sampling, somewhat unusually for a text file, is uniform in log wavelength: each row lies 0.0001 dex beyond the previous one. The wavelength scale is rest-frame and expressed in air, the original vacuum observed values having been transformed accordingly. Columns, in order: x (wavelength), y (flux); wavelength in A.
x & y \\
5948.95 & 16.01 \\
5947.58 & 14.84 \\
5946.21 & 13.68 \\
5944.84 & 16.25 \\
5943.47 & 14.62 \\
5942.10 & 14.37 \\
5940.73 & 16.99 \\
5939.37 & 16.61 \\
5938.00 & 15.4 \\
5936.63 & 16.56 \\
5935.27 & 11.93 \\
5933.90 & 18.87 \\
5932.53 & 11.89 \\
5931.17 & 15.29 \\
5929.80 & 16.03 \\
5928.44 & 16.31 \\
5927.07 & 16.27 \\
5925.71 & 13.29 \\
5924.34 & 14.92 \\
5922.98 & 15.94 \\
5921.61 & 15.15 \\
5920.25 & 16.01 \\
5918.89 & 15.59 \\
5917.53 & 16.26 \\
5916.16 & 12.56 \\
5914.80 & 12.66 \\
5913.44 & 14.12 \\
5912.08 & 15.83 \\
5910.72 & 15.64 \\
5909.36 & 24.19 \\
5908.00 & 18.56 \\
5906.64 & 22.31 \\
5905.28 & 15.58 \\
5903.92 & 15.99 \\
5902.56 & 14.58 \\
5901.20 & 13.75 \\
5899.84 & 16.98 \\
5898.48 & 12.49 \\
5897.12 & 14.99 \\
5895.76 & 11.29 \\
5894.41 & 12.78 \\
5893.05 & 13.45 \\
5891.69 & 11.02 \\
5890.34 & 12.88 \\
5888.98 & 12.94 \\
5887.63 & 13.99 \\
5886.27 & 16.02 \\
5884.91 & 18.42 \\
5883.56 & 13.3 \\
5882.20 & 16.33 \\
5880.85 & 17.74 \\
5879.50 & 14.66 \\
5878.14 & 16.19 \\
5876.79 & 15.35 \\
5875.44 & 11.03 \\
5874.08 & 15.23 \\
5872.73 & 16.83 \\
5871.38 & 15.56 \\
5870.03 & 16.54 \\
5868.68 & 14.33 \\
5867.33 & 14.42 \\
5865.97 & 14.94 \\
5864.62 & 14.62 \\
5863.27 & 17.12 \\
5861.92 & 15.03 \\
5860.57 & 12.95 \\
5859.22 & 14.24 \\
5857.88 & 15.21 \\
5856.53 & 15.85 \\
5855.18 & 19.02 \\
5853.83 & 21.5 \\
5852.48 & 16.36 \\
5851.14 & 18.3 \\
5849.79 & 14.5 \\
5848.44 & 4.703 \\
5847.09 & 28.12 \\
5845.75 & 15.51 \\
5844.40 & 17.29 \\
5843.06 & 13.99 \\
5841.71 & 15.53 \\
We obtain 2.19 A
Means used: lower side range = 15.8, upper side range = 15.3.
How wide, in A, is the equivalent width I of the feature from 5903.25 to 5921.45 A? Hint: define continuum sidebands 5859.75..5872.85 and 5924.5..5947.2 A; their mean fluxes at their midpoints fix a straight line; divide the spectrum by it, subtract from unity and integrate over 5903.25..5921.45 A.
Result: -1.6 A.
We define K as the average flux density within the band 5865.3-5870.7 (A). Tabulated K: 15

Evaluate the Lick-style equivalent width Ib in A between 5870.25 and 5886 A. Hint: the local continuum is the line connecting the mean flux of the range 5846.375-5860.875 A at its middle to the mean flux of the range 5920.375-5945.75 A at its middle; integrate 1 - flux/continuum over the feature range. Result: 0.59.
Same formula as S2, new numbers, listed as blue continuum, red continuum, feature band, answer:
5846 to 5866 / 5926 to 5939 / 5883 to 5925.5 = 1.4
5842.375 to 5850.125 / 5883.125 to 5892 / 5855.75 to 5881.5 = -0.4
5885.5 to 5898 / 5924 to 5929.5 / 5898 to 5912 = -3.0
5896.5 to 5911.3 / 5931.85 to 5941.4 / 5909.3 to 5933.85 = 1.2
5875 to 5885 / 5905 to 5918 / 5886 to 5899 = 2.3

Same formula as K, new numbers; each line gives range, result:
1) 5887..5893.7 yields 12.9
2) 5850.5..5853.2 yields 17.4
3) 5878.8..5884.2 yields 15.5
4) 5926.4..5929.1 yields 16.3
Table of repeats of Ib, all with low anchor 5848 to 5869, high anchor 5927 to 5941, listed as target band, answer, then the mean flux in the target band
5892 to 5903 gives 1.3 A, 13.7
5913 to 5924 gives 0.5 A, 14.8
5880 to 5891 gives 0.2 A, 15.2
